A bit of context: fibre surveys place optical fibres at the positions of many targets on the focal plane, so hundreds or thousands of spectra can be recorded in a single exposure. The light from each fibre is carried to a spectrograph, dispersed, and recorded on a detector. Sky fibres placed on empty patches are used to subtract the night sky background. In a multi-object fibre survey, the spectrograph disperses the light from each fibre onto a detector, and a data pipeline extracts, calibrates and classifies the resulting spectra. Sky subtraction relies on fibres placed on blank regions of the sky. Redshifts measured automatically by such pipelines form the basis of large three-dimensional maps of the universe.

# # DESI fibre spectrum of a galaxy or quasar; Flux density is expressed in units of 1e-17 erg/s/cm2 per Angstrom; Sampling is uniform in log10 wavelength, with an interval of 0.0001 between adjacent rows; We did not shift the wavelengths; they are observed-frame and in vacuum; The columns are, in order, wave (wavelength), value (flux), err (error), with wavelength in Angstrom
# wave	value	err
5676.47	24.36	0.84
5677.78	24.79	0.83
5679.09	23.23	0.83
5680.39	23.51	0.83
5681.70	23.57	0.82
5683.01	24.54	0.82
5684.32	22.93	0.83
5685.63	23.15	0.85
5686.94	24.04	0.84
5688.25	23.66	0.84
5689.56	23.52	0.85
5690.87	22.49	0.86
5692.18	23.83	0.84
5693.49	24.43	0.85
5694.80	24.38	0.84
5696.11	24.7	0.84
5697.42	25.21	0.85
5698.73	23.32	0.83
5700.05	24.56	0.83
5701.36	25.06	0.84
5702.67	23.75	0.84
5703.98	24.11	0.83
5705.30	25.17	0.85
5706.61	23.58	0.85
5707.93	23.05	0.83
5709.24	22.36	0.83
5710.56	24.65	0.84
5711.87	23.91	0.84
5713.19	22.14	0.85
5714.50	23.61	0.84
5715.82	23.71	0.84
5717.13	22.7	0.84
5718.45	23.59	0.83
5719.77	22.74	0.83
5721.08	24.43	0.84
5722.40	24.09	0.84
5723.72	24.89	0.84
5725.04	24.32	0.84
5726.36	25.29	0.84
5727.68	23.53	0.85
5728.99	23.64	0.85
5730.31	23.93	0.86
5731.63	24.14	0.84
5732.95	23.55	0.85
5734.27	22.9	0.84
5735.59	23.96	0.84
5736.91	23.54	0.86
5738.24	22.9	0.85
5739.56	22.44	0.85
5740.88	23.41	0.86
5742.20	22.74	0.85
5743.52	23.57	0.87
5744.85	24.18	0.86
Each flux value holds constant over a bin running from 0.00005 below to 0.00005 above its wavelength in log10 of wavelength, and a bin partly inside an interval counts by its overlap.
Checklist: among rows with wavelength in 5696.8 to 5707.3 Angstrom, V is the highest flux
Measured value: 25.21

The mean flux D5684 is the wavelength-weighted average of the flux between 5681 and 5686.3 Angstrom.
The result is 23.5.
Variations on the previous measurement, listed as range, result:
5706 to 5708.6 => 23.3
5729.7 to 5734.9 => 23.6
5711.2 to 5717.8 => 23.2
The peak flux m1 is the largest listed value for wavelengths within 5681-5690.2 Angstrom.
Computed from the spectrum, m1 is 24.54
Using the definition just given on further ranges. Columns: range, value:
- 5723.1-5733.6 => 25.29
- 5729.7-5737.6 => 24.14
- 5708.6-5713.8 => 24.65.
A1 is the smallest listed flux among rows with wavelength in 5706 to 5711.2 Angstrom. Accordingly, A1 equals 22.36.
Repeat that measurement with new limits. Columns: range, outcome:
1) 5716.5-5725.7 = 22.7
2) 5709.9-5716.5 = 22.14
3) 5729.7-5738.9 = 22.9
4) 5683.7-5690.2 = 22.93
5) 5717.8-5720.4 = 22.74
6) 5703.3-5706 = 24.11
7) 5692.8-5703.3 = 23.32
